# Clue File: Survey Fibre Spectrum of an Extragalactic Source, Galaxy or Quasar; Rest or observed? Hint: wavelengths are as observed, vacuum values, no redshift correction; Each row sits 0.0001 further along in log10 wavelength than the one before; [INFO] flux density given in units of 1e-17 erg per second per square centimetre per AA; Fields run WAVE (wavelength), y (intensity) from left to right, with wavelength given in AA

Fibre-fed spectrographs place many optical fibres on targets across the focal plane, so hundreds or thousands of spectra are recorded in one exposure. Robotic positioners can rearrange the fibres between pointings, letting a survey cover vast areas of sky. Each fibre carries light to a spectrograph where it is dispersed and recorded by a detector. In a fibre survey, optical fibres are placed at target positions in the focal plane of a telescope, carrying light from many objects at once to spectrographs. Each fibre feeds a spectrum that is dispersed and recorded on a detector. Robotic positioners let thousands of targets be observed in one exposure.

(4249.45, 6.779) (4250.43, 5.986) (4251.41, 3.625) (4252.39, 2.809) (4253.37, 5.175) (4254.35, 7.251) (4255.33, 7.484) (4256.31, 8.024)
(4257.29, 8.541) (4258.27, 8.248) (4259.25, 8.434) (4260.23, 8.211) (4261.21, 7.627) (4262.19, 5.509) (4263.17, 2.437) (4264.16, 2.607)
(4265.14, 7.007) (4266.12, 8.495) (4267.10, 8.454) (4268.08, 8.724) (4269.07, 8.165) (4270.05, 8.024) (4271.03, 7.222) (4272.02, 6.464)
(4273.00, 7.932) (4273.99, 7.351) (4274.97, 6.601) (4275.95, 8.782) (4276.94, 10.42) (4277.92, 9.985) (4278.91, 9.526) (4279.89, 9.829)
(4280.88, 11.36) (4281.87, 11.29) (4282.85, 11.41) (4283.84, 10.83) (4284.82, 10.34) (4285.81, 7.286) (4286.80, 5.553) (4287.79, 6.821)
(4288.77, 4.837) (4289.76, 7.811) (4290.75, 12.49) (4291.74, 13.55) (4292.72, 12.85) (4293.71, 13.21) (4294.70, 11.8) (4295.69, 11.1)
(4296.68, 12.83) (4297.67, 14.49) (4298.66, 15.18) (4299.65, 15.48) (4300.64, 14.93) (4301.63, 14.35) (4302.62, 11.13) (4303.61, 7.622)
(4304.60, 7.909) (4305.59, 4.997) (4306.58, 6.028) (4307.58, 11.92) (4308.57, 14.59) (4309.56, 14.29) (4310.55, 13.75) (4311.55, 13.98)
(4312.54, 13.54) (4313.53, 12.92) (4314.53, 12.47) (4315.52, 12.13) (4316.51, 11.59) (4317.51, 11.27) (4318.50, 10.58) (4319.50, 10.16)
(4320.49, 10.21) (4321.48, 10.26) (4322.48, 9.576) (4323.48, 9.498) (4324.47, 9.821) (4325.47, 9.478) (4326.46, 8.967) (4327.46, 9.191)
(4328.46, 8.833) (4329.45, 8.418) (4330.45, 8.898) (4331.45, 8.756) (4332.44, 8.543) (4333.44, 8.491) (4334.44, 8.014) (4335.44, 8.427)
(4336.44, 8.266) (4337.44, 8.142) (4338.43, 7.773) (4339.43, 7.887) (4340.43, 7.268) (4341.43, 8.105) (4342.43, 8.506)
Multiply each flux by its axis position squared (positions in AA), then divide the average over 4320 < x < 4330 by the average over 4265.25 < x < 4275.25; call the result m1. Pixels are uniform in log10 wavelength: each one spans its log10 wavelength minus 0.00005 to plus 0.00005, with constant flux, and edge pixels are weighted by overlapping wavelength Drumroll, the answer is 1.2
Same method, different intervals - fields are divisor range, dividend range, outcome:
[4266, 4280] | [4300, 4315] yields 1.42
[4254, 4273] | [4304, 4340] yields 1.42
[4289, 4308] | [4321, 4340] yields 0.78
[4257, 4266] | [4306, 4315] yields 1.96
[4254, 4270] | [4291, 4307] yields 1.66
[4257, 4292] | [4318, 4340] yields 1.12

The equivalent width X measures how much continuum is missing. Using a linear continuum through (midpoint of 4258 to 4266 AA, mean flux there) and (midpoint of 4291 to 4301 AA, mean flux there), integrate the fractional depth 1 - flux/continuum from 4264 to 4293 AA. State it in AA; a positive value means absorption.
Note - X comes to 2.7 AA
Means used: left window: 6.31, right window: 13.5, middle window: 8.78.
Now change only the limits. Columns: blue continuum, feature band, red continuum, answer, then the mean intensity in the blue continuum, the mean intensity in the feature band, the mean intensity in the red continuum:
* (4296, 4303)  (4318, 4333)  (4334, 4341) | 0.7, 14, 9.41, 7.97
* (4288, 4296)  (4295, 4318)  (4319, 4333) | -4.4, 10.8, 12.1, 9.33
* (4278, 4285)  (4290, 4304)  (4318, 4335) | -3.7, 10.6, 12.9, 9.27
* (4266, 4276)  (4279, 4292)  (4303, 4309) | -1.9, 7.77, 9.42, 8.82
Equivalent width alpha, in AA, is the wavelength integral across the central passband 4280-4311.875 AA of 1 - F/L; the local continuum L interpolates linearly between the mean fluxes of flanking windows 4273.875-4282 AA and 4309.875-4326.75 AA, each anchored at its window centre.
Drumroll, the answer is -2.5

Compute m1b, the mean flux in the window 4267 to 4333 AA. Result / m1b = 10.3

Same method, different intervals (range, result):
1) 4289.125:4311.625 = 11.9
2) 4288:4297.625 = 11.2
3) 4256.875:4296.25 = 8.69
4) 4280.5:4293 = 9.66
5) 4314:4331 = 10.1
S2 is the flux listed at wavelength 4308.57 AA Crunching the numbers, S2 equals 14.59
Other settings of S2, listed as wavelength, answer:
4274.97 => 6.601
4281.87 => 11.29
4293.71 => 13.21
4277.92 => 9.985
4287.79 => 6.821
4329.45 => 8.418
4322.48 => 9.576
